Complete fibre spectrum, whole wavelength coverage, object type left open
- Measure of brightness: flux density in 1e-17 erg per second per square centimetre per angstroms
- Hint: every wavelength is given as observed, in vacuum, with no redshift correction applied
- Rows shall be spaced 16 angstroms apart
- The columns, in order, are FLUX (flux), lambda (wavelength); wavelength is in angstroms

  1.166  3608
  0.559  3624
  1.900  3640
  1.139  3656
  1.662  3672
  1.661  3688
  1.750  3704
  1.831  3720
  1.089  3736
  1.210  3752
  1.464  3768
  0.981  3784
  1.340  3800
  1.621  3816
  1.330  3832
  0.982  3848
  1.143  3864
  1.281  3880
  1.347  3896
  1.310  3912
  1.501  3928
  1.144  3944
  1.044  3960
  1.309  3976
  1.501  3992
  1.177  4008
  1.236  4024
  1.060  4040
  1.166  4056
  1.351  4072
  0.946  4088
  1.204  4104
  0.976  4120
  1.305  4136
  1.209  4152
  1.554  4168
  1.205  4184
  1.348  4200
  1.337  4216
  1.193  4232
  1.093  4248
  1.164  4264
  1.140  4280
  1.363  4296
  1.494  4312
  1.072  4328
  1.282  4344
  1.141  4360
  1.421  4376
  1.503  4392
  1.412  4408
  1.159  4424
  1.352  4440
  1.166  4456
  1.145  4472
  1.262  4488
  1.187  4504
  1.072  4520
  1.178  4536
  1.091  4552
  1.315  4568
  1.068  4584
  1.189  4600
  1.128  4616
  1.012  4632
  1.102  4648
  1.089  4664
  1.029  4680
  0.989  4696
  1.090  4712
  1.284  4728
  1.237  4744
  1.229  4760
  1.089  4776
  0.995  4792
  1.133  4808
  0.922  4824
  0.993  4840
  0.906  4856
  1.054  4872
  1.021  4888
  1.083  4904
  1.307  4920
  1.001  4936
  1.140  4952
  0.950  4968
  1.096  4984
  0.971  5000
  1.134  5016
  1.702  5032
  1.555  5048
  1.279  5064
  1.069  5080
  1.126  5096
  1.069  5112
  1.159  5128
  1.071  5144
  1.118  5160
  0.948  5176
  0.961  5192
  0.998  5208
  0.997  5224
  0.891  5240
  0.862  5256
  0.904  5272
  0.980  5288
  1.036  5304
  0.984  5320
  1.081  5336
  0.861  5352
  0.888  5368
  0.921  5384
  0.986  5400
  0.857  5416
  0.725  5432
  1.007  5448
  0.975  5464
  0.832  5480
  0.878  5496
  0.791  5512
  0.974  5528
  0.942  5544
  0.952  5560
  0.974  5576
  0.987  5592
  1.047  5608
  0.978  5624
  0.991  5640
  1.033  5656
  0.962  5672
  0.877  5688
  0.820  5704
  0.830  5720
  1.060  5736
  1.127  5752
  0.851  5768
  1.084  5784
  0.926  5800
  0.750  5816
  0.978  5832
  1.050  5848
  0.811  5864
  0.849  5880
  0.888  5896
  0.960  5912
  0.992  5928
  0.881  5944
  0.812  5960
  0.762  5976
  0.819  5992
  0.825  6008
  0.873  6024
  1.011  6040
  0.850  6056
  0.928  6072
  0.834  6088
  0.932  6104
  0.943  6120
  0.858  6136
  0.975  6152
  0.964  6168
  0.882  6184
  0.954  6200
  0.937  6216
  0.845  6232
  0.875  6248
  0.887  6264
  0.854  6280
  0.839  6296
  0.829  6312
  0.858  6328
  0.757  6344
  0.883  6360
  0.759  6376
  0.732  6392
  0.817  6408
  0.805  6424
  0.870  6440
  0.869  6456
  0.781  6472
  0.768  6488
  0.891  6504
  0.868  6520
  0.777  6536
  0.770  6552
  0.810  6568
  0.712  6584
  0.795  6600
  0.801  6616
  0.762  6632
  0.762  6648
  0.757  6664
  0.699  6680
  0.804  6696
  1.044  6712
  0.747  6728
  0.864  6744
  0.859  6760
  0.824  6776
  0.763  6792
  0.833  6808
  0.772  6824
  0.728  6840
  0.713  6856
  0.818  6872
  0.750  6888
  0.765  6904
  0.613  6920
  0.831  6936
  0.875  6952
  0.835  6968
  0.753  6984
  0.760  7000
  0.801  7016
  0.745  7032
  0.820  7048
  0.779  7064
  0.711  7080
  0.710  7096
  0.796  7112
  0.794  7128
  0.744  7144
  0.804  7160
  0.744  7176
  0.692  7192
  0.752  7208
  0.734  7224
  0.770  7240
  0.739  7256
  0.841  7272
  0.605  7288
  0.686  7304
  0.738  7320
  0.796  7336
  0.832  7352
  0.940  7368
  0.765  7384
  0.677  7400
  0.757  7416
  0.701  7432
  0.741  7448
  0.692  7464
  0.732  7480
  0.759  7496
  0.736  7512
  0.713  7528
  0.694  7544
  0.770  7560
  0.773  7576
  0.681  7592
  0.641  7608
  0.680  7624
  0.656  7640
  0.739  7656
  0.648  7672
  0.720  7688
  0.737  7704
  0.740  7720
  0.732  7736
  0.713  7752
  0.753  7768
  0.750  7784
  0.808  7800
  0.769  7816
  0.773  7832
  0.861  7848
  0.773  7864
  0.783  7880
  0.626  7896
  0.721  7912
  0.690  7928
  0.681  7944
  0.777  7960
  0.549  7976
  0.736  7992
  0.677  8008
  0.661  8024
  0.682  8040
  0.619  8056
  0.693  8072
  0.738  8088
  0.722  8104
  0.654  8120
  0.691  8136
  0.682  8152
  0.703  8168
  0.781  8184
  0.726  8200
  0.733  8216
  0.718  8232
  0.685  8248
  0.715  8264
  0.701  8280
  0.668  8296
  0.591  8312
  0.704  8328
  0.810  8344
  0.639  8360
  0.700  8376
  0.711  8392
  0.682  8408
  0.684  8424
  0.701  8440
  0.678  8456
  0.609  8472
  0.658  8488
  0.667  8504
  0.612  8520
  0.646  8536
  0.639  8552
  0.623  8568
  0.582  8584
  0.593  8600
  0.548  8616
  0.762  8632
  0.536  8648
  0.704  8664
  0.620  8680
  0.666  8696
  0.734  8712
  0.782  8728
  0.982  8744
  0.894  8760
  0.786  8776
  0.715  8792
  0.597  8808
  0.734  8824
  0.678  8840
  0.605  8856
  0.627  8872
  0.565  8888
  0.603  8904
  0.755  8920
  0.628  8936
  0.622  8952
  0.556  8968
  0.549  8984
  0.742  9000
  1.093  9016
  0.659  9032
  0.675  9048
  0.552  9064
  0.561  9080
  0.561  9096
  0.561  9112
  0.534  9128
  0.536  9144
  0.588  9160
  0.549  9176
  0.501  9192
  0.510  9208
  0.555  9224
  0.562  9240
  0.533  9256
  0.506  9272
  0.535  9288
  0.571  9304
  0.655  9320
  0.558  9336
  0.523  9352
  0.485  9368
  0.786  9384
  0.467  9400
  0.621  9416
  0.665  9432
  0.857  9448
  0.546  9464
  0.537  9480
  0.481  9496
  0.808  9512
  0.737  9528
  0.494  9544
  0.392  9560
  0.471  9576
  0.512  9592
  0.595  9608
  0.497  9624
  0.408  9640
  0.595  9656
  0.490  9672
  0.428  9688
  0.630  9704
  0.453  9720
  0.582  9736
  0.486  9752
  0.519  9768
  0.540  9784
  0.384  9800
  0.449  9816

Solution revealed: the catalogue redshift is 0.80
